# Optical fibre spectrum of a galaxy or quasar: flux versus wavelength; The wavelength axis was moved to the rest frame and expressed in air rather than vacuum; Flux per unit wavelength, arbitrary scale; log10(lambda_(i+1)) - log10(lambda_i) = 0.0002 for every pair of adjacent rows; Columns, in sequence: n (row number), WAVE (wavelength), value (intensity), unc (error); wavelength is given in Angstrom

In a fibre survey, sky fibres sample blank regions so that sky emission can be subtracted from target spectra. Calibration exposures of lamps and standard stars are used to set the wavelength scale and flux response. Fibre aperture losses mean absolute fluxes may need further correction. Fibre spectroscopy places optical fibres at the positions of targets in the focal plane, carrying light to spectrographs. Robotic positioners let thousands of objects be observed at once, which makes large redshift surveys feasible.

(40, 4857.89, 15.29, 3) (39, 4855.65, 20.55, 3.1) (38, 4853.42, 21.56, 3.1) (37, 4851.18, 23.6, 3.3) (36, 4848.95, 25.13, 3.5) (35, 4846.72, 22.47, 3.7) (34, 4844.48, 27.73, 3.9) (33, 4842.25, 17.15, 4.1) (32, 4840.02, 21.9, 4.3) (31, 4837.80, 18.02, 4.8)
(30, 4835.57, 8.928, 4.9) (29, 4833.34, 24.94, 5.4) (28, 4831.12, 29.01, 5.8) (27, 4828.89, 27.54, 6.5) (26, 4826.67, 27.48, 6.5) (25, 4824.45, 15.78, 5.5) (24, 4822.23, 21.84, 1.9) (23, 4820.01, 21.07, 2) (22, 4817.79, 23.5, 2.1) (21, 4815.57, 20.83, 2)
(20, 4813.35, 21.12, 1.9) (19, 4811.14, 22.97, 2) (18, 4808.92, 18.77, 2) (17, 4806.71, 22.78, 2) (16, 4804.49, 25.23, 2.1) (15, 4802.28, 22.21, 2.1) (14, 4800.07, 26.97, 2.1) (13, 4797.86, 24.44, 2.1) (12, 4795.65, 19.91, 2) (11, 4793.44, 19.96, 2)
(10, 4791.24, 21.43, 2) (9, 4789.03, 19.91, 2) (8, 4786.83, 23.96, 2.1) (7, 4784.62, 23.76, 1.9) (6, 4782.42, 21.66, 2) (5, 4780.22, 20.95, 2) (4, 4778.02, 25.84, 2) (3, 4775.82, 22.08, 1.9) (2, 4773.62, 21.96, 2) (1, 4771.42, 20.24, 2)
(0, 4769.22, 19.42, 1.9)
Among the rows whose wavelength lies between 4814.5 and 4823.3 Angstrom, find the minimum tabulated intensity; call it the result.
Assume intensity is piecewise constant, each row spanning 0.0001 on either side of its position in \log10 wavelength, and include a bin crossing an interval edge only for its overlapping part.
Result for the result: 20.83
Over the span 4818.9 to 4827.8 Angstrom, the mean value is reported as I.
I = 21.6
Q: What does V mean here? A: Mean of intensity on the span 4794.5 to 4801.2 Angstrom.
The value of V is 23.7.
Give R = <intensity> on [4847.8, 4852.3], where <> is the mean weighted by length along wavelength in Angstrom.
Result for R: 24.4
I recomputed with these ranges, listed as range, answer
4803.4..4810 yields 22.3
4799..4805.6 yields 24.8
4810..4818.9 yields 22.1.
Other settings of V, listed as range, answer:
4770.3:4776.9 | 21.4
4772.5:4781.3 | 22.7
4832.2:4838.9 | 17.3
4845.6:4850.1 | 23.8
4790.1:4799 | 21.5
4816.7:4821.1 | 22.3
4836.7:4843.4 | 19.1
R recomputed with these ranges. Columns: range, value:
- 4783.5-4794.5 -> 21.8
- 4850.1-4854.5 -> 22.6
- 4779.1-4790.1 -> 22.1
